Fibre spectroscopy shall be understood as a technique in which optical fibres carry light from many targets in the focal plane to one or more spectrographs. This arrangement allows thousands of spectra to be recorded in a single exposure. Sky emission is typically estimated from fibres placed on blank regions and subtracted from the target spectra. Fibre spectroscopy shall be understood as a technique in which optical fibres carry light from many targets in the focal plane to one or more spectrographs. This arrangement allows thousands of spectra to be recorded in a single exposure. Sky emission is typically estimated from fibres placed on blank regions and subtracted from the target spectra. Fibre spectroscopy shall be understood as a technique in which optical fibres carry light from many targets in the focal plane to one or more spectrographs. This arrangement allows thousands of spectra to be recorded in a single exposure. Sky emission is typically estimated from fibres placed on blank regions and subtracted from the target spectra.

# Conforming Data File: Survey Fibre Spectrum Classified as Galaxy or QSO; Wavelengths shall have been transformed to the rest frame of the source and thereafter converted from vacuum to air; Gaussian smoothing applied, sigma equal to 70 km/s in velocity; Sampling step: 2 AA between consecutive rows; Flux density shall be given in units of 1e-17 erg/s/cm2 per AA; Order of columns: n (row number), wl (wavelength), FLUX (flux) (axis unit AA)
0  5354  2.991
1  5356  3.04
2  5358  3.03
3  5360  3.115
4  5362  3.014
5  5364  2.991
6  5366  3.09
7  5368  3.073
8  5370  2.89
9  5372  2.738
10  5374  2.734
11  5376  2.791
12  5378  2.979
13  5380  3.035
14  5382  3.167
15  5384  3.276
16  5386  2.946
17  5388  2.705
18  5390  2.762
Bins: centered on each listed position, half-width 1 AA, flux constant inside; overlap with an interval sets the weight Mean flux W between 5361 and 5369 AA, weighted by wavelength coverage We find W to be 3.04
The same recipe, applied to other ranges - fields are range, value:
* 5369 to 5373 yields 2.81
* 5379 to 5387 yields 3.11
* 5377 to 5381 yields 3.01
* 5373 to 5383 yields 2.94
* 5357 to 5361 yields 3.07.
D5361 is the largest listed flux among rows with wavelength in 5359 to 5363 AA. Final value 3.115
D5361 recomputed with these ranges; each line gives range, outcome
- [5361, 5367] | 3.09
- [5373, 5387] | 3.276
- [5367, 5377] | 3.073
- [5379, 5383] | 3.167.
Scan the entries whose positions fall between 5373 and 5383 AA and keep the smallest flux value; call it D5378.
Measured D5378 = 2.734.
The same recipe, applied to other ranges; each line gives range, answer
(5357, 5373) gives 2.738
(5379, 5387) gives 2.946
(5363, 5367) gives 2.991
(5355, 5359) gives 3.03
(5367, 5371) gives 2.89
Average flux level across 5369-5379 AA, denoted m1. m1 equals 2.83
